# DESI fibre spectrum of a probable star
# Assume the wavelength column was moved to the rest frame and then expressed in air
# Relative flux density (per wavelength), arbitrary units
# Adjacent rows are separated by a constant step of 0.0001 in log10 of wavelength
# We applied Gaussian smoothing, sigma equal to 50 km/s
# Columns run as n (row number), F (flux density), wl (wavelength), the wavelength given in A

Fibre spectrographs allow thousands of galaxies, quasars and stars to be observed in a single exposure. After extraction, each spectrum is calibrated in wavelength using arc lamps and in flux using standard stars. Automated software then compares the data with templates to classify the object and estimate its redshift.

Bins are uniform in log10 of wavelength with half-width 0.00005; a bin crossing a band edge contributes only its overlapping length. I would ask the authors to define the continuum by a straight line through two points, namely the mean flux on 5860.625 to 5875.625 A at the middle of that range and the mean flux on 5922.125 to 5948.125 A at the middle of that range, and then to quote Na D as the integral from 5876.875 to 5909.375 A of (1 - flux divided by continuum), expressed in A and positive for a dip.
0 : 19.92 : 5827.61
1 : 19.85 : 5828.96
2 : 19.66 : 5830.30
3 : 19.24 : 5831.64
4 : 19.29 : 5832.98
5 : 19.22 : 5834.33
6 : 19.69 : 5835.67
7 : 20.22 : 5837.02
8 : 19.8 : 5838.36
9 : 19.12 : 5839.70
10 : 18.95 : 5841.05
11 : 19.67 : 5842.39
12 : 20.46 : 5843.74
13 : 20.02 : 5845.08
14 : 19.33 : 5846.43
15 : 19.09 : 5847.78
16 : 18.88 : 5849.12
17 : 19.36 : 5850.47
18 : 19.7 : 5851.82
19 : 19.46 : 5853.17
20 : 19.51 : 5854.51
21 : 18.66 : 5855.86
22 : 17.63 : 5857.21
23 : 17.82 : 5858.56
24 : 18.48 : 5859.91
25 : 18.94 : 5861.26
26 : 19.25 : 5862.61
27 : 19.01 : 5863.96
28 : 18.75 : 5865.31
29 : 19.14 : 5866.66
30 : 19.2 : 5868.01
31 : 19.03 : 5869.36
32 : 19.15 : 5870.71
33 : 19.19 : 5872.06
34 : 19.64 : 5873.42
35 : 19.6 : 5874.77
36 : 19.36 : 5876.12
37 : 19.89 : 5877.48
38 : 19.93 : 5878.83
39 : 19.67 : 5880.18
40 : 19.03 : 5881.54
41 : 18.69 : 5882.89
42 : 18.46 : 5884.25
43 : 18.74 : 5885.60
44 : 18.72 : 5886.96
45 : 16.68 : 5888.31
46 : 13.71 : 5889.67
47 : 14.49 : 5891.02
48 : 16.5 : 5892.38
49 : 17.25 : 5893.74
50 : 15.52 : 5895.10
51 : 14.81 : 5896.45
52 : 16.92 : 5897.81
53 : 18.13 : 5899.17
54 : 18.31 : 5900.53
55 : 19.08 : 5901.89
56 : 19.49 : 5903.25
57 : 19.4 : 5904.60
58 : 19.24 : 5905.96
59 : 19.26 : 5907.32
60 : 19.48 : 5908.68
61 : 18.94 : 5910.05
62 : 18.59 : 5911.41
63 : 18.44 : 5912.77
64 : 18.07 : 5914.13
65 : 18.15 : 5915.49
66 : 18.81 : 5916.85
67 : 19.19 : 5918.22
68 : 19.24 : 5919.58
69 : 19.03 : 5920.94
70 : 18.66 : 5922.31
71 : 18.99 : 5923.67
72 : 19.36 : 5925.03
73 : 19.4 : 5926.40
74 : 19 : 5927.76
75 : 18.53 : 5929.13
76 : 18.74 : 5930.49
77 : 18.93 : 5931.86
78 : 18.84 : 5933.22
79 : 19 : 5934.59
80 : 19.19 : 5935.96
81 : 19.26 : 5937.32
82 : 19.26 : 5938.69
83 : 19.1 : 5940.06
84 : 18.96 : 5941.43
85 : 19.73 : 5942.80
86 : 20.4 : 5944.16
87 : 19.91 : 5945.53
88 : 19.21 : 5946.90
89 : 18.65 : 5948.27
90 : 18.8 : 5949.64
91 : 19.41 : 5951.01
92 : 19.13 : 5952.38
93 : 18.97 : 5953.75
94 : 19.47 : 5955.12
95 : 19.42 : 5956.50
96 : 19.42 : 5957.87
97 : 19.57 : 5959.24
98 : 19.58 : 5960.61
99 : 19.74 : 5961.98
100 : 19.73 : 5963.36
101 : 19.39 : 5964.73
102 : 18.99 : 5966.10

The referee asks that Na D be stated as 2.1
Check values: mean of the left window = 19.2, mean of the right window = 19.2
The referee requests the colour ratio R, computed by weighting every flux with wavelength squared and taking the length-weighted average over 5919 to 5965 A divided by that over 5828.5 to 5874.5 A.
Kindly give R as 1.03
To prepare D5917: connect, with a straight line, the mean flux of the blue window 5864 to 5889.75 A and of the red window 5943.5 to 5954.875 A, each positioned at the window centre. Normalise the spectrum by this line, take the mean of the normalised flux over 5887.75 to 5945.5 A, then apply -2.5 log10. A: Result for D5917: 0.04 mag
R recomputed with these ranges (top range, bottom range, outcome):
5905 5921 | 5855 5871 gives 1.02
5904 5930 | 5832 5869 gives 1.01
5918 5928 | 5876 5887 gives 1.01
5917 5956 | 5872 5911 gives 1.07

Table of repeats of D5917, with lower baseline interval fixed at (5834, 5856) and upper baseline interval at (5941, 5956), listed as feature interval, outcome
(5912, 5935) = 0.03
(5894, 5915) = 0.07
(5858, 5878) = 0.02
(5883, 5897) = 0.17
